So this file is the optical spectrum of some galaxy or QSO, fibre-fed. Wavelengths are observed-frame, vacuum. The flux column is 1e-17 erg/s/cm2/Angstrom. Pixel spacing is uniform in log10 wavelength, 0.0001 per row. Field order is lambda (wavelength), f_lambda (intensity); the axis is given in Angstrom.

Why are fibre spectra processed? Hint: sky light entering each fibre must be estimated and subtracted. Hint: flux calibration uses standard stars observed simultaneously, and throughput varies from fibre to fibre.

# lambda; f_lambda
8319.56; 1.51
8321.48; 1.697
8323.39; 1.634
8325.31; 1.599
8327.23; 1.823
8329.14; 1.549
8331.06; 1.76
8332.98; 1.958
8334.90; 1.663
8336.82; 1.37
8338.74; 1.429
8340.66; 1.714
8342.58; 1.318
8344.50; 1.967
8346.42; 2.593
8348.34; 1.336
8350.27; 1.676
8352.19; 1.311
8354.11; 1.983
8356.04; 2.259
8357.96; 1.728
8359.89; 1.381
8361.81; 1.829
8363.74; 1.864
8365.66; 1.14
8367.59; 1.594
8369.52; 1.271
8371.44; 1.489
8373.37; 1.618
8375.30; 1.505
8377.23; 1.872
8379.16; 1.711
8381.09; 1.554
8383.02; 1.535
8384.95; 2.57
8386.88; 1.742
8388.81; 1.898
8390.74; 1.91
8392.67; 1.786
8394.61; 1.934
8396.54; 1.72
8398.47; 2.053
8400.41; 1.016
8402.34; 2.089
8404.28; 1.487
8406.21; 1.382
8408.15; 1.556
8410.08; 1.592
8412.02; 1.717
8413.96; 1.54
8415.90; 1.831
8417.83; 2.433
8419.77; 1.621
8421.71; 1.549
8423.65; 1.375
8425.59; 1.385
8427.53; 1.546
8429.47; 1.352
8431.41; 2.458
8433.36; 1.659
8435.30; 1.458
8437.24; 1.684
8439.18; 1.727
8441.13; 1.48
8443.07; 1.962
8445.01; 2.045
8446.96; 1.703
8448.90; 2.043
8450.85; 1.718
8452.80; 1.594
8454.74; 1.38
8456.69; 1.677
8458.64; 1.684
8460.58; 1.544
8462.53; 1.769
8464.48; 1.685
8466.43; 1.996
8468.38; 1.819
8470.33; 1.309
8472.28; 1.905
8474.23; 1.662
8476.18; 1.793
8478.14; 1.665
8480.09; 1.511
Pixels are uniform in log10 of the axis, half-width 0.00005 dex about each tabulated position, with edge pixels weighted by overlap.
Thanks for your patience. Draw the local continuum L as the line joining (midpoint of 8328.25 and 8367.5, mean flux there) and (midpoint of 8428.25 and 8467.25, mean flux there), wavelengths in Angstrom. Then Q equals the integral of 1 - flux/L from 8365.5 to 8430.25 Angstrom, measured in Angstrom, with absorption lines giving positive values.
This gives 1.65 Angstrom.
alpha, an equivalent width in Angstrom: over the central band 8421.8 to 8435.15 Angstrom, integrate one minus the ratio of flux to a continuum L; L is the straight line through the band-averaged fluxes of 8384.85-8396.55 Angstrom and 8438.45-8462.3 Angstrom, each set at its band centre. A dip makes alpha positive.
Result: 1.3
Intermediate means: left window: 1.91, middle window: 1.61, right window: 1.71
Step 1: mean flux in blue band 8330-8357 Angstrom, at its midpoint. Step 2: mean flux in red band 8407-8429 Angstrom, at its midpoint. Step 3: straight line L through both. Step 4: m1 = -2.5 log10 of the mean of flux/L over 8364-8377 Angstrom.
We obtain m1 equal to 0.15 mag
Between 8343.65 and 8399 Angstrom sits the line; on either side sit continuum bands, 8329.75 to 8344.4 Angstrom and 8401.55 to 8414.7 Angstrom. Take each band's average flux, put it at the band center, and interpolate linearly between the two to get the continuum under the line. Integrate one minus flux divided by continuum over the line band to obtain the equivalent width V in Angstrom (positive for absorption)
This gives -4.45 Angstrom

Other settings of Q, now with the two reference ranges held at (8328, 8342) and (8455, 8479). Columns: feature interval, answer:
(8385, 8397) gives -1.7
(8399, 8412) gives 0.9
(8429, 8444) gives -0.5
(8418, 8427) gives 0.6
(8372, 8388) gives -1.0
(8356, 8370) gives 0.3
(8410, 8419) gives -0.9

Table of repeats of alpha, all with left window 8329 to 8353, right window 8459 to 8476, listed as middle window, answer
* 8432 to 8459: -0.08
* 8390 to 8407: -0.19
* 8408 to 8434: 0.11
